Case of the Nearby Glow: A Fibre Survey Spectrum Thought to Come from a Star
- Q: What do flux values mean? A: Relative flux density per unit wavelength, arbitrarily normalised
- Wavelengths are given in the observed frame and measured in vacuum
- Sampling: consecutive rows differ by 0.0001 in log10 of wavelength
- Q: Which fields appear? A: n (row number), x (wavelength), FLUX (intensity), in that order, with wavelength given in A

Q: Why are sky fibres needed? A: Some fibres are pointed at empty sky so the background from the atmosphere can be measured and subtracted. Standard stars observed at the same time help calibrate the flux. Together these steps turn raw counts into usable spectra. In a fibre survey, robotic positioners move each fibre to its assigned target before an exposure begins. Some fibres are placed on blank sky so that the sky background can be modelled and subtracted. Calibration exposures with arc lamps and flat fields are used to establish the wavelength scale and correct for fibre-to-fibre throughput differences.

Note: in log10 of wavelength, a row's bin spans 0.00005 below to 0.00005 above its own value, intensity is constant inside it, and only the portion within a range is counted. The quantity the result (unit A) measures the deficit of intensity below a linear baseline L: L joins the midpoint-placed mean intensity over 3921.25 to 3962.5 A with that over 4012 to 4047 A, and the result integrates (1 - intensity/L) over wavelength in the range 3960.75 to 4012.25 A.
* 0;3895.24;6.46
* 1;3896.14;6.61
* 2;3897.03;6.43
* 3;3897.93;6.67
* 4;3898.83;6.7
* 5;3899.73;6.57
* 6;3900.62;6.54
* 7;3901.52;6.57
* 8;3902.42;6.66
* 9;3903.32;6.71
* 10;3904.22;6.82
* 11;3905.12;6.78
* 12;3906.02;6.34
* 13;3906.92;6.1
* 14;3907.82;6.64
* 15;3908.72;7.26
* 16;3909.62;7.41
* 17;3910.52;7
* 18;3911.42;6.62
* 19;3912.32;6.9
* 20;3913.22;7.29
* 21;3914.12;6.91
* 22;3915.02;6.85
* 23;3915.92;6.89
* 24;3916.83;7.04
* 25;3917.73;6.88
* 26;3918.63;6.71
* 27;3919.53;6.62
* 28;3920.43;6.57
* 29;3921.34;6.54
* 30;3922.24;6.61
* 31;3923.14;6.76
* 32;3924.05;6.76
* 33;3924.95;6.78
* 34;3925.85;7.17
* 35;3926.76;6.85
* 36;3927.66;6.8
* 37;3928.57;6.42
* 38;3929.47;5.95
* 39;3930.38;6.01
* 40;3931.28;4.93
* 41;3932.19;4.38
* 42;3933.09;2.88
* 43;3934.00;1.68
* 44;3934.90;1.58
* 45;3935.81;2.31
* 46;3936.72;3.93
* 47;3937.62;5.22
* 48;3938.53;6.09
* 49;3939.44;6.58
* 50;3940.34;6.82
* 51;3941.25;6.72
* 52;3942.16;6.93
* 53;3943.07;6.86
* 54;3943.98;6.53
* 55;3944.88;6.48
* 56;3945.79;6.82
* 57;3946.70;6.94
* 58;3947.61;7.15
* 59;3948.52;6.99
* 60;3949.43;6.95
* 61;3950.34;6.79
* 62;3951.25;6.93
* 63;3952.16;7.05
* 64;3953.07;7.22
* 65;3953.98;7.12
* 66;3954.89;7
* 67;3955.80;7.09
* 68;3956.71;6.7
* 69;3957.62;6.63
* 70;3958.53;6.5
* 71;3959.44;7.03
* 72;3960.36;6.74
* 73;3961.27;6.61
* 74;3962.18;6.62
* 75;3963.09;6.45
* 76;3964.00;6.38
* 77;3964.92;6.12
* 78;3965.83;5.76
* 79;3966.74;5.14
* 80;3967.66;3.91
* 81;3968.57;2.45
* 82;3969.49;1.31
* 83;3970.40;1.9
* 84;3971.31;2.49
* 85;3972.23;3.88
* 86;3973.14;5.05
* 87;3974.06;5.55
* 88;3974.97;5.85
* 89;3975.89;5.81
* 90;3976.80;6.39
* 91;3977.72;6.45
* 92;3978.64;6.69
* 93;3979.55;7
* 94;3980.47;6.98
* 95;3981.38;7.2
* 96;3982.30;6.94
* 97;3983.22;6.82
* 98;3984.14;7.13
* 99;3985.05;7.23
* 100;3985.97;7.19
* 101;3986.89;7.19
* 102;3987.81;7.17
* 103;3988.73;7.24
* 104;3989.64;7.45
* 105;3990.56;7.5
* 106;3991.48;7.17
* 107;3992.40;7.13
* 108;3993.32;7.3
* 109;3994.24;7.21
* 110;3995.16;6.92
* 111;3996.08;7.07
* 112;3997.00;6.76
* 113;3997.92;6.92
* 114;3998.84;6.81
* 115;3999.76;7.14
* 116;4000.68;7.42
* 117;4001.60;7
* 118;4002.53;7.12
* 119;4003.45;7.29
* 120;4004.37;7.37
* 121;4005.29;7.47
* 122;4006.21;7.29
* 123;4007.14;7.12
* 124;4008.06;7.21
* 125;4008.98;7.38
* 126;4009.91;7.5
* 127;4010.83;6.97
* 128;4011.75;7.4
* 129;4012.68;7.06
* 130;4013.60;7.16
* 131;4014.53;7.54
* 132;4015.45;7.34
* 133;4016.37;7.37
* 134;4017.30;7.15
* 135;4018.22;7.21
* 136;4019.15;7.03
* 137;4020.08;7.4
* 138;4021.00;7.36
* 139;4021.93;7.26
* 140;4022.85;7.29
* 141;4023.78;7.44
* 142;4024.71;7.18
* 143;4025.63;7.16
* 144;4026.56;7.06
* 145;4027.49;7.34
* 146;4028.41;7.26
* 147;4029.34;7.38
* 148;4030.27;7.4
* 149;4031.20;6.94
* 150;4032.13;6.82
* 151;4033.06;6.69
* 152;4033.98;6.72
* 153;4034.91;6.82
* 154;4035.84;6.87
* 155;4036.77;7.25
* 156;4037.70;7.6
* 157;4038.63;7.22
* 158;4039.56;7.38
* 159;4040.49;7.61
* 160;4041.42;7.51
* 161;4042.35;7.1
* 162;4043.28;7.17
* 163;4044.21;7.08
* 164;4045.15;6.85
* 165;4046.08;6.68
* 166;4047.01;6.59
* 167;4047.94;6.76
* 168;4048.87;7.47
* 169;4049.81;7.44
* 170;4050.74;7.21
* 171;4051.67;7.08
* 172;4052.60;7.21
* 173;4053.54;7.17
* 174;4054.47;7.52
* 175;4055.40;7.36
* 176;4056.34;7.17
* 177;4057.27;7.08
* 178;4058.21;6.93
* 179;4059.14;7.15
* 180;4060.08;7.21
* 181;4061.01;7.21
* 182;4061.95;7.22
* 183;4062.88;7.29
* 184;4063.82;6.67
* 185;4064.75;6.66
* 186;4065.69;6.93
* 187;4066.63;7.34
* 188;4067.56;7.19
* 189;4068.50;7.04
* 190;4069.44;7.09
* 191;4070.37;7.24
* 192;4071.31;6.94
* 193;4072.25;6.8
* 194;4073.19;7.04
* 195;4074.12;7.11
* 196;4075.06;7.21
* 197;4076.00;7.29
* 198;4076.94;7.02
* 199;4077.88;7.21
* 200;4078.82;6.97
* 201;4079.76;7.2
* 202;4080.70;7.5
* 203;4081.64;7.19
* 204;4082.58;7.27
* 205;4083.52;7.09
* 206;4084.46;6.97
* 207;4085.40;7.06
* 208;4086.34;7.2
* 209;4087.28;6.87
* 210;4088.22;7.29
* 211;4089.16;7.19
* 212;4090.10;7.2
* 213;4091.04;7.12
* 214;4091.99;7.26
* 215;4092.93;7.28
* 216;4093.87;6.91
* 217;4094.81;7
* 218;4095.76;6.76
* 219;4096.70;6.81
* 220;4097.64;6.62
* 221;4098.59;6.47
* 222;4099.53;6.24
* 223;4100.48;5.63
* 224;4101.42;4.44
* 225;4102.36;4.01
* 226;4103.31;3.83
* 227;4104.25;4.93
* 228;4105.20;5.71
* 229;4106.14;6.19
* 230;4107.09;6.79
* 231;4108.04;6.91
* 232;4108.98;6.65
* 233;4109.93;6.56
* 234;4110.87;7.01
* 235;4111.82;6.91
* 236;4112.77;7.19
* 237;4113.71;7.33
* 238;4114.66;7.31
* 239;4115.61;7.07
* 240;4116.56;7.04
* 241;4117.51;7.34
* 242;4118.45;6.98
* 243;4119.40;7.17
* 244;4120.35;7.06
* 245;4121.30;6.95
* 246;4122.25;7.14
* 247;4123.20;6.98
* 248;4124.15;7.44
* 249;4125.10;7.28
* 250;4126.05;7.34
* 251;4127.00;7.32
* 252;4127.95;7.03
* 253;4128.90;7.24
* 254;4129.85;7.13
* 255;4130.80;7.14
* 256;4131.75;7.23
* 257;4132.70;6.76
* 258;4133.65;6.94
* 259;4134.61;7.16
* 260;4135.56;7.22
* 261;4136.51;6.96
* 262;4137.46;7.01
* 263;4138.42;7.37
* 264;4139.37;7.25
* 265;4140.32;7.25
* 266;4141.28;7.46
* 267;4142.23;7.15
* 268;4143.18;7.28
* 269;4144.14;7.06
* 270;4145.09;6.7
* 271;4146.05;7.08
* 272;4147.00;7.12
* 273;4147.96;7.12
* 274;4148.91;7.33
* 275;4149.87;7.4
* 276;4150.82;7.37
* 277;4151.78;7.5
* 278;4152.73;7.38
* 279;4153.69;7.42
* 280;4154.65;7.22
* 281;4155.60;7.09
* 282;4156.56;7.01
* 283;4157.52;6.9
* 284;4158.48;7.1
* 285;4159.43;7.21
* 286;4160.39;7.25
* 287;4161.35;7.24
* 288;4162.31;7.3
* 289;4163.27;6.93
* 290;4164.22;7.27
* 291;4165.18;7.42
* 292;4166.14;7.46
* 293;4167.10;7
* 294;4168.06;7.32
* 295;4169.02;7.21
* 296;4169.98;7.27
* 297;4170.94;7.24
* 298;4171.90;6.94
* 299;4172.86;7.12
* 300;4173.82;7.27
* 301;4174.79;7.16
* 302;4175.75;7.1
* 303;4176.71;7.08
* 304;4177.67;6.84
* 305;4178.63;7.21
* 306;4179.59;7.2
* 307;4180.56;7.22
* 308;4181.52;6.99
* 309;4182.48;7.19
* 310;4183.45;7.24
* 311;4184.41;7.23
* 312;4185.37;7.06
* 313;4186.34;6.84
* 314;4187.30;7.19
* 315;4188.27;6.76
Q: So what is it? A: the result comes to 2.2 A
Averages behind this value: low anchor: 6.16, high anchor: 7.17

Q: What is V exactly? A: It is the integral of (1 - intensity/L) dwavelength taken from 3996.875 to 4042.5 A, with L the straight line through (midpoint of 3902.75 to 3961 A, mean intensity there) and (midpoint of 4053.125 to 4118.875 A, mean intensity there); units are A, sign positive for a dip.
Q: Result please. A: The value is -3.9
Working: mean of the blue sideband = 6.35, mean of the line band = 7.21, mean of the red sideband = 6.85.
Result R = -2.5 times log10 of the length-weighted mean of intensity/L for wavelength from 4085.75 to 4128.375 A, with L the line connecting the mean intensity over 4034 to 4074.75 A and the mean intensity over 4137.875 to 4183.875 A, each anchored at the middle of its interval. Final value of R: 0.07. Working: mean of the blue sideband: 7.12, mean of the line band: 6.71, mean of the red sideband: 7.19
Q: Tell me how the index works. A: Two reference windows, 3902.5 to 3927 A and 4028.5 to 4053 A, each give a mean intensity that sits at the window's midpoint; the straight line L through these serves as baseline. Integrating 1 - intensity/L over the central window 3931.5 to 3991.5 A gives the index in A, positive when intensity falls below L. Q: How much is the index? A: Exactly 8.4 A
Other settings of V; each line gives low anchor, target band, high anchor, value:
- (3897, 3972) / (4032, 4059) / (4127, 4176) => -1.9 A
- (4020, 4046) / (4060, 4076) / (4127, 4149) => 0.2 A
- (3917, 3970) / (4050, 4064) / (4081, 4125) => -1.5 A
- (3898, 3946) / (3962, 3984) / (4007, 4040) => 4.3 A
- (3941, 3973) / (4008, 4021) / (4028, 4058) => -1.0 A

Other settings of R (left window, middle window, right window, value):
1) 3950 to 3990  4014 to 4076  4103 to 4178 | -0.10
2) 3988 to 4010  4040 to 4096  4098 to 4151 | -0.02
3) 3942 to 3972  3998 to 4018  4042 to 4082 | -0.11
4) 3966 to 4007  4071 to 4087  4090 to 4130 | -0.08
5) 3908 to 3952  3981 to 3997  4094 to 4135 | -0.13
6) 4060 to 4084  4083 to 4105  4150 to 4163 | 0.11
